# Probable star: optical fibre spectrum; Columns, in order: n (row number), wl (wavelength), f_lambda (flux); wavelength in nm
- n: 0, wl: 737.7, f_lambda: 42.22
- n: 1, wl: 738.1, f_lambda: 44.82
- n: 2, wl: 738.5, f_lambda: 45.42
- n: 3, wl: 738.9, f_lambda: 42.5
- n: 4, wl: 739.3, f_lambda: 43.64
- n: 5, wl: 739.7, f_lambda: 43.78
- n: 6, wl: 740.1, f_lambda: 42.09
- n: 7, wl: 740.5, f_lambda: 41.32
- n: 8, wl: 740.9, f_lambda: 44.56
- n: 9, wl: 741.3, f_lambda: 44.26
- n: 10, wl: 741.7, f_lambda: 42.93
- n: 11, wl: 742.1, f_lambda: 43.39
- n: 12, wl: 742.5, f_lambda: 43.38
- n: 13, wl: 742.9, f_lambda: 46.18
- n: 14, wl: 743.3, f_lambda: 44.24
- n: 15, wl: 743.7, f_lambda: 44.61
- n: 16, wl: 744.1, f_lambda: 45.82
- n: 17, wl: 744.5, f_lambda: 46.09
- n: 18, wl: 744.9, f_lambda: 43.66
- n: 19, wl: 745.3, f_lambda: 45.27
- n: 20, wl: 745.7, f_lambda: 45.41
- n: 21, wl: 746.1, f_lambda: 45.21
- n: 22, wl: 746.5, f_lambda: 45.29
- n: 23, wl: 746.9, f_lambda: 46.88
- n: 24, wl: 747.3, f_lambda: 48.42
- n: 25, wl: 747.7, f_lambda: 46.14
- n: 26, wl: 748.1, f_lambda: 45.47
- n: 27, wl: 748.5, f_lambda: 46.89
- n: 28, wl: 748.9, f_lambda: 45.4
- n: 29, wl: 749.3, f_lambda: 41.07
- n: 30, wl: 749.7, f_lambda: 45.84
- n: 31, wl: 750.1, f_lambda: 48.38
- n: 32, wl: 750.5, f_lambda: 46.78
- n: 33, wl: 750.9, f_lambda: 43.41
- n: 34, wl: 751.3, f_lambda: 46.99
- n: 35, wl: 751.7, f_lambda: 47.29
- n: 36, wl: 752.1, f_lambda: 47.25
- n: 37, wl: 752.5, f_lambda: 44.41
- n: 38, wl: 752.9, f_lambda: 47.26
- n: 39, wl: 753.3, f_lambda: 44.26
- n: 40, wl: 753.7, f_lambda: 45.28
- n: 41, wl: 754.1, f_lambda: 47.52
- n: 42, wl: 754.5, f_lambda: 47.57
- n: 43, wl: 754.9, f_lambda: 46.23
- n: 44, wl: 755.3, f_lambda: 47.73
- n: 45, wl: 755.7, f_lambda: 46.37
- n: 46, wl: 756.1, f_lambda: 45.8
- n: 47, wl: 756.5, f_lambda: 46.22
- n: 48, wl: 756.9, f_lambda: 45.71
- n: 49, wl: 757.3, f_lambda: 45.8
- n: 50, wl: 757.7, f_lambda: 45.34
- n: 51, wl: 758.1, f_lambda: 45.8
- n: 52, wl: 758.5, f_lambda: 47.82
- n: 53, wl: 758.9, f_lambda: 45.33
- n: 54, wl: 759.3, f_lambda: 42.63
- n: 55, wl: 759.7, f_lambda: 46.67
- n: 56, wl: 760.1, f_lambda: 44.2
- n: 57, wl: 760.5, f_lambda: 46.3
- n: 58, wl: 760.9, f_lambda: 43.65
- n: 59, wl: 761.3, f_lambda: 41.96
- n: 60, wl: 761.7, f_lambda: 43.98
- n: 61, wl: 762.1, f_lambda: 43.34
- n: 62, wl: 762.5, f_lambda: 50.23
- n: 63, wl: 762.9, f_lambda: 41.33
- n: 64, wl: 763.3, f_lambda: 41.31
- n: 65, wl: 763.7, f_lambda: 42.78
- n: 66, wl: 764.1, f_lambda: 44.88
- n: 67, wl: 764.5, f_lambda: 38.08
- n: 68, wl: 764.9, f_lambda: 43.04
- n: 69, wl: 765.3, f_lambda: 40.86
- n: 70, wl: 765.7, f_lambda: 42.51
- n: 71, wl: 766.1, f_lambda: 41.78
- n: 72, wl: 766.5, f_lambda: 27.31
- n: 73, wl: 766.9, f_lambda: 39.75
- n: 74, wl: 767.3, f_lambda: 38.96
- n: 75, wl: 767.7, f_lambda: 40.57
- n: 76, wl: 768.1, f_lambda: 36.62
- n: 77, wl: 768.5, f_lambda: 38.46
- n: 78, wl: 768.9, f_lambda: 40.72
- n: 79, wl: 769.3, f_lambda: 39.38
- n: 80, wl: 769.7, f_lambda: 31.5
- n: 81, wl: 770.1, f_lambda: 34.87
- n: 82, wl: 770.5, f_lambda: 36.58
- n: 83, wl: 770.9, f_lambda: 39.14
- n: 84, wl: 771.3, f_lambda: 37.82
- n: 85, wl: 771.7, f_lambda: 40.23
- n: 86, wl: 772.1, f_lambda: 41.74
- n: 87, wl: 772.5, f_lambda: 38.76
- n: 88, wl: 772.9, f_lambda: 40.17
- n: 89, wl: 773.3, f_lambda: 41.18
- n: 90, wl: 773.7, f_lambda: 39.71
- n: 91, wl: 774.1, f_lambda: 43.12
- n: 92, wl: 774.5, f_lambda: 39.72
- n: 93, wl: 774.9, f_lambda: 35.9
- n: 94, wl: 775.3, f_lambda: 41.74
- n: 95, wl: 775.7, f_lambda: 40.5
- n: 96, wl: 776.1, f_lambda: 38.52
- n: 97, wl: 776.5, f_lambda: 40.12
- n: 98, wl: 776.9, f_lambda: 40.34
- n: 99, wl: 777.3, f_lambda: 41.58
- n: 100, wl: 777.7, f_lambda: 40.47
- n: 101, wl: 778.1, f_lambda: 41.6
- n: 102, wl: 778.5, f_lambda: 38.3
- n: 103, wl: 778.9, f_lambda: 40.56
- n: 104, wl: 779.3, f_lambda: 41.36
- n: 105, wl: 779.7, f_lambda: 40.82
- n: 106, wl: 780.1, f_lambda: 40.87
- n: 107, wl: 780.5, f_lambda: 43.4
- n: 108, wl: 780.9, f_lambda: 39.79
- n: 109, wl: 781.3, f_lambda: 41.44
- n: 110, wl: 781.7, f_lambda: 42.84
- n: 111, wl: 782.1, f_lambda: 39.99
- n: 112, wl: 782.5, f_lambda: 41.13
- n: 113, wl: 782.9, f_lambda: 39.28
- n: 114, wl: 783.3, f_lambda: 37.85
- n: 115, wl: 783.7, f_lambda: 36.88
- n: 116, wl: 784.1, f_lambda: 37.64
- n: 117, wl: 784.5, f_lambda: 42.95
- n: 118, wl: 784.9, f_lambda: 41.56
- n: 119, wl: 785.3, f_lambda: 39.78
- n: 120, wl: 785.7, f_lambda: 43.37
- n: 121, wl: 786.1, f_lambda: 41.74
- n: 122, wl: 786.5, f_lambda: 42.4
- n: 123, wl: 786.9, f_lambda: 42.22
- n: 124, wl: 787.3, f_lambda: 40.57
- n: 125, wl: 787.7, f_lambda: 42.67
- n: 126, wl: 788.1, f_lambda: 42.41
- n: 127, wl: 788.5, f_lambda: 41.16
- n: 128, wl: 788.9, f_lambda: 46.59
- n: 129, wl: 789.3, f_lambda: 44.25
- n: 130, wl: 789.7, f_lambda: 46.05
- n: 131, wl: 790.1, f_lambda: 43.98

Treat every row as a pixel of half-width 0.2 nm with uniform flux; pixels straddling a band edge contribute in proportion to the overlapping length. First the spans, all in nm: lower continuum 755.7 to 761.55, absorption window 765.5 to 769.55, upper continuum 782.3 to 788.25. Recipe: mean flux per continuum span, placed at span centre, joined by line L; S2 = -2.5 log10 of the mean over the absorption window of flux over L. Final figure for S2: 0.14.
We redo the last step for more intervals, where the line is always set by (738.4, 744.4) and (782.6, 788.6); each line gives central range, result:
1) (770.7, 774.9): 0.047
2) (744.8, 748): -0.056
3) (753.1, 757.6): -0.080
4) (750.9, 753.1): -0.077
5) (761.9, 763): -0.071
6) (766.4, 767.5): 0.168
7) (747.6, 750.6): -0.057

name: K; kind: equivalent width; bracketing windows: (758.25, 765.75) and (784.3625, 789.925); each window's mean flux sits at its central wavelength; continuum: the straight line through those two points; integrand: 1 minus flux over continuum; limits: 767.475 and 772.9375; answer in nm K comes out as 0.647 nm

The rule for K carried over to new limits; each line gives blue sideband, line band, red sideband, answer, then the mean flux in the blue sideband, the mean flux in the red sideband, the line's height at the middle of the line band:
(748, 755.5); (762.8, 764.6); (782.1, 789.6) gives 0.102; 46.1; 41.4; 44.4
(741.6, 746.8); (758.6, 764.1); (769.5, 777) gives -0.377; 44.8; 39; 41.4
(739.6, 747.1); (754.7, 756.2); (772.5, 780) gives -0.128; 44.4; 40.3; 42.9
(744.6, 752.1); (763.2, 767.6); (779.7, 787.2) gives 0.335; 45.8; 40.8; 43.4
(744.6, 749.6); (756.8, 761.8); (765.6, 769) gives -0.469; 45.4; 38.3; 41.2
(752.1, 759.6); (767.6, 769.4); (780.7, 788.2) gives 0.192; 46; 40.8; 43.7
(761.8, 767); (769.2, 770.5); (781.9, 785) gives 0.183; 41.4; 39.6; 40.9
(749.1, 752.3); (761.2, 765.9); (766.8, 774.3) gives -0.172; 45.9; 38.9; 41.4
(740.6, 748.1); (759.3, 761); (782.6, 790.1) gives -0.047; 45.1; 41.7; 43.8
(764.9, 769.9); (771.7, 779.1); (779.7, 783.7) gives -0.118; 38.4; 40.5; 39.6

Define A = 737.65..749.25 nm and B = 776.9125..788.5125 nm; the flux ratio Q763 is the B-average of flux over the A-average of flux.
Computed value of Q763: 0.92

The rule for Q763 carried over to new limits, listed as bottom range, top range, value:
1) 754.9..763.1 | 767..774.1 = 0.85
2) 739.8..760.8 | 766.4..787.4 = 0.87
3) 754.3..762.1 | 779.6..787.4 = 0.90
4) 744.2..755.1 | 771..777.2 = 0.87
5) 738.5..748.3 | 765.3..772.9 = 0.86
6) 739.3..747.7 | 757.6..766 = 0.98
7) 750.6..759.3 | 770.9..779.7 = 0.87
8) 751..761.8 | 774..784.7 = 0.88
